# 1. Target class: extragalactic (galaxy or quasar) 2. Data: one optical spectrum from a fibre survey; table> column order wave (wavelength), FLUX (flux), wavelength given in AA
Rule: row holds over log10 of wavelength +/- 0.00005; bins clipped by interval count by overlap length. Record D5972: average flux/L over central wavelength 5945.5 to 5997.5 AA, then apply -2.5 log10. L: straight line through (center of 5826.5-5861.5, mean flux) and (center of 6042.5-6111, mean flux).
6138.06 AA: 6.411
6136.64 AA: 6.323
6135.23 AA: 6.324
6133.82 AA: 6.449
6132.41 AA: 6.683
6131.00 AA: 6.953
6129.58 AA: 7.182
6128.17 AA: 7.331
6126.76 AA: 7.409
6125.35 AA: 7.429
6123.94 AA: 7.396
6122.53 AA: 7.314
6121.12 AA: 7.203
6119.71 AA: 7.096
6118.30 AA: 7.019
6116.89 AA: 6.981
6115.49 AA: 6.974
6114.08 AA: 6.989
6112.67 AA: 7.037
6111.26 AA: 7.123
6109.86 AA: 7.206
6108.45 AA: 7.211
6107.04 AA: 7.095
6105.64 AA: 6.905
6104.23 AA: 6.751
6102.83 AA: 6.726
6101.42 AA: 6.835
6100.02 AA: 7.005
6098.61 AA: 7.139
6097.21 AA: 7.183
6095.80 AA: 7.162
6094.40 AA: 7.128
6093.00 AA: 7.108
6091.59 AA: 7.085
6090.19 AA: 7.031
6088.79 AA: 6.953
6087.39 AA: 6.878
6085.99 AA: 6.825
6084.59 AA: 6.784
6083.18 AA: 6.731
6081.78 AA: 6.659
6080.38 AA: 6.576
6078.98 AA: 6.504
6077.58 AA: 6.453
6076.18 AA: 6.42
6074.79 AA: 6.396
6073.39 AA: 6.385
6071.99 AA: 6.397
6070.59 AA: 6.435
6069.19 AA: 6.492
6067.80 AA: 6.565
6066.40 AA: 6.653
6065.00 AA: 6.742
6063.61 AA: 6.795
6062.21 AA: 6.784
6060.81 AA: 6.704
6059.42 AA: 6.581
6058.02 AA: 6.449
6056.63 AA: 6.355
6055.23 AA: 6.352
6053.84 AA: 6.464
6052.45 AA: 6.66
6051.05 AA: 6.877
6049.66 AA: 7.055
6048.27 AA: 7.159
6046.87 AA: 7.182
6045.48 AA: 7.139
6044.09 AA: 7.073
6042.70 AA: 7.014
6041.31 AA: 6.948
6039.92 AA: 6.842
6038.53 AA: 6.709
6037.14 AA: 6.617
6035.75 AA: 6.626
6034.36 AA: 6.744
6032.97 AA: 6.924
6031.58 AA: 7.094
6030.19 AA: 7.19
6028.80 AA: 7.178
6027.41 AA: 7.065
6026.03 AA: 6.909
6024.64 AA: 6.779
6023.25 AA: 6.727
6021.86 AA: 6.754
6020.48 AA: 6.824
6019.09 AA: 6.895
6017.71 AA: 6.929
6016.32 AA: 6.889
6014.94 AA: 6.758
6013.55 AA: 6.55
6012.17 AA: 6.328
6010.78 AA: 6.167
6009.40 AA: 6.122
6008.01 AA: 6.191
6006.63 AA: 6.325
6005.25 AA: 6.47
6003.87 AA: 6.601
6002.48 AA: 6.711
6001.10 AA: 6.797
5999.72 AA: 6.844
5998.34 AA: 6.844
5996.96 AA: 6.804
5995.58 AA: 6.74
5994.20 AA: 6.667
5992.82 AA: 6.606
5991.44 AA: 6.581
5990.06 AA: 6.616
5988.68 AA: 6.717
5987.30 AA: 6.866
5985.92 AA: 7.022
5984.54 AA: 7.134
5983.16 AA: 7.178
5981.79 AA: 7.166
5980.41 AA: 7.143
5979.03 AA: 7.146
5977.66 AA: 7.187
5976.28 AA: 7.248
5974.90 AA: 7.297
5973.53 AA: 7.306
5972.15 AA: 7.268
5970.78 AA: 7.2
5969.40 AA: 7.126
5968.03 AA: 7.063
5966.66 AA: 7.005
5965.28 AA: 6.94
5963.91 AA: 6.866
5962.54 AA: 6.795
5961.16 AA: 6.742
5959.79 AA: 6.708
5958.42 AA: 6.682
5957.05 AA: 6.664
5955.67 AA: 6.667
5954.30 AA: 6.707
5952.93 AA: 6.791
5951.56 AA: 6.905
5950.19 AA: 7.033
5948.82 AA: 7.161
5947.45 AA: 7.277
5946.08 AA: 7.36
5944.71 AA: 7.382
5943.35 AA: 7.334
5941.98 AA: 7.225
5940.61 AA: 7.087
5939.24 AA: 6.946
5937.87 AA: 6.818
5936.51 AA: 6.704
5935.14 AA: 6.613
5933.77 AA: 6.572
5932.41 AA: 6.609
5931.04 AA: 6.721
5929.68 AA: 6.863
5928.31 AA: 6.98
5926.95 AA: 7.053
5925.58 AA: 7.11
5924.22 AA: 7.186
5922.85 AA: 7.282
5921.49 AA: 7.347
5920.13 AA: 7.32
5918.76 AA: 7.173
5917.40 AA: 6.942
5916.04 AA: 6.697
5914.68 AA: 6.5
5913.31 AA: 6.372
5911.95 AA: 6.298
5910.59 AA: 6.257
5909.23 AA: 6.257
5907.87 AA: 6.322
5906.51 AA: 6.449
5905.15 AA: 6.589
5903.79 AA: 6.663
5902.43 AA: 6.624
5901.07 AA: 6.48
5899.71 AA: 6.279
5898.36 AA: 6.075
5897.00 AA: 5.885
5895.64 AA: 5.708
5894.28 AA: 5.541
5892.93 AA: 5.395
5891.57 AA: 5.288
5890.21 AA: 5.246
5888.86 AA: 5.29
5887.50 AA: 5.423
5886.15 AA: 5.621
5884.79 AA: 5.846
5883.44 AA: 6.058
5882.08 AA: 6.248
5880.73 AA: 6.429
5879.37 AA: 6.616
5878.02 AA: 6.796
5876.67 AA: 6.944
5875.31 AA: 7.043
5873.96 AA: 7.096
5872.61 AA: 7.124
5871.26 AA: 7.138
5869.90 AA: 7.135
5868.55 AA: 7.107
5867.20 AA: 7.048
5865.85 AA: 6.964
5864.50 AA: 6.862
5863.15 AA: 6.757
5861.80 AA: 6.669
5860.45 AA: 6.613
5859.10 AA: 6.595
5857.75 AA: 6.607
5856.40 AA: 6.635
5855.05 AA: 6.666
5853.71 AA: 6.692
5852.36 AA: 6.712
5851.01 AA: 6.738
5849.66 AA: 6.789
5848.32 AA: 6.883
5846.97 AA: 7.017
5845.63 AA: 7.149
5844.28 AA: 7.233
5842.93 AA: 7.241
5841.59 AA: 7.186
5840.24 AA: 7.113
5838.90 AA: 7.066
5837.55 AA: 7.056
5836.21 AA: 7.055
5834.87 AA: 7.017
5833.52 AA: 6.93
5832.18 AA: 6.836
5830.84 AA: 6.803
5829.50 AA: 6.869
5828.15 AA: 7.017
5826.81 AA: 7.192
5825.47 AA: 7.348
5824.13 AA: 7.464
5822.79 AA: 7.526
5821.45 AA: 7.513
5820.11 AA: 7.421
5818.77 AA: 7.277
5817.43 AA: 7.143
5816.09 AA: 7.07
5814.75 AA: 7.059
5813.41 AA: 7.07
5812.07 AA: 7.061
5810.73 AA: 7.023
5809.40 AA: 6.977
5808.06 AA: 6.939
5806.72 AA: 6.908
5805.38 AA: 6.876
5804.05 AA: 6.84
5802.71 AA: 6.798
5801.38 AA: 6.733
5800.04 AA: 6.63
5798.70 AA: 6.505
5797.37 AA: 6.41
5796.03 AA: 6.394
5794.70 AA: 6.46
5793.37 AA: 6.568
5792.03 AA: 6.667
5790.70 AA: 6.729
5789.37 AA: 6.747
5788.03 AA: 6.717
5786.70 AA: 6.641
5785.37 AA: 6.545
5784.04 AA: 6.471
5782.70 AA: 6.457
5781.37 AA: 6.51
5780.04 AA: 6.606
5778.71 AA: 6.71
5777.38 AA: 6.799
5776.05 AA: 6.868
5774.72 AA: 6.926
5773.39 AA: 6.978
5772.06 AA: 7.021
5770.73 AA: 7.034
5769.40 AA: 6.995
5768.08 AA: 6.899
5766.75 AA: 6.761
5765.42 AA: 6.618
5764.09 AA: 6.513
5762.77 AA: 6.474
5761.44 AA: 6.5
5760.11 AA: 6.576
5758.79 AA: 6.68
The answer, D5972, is -0.017 mag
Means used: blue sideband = 6.91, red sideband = 6.8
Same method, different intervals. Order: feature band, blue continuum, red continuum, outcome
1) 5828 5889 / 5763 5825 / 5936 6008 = 0.02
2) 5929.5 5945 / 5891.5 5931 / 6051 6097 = -0.05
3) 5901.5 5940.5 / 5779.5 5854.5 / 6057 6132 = 0.02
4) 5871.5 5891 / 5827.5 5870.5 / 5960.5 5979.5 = 0.11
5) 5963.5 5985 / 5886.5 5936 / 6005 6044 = -0.09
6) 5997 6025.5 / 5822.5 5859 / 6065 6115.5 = 0.04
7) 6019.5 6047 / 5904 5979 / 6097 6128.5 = 0.02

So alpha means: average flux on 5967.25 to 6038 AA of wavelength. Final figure 6.84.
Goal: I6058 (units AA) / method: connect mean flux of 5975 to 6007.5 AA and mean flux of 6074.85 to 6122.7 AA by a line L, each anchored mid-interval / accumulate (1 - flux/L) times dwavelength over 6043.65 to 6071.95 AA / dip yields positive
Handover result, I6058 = 0.76 AA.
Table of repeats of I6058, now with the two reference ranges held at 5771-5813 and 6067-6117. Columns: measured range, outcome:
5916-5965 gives -1.25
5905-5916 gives 0.62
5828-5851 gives -0.89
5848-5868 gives 0.02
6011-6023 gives 0.16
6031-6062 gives 0.10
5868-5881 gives -0.38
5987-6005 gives 0.24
